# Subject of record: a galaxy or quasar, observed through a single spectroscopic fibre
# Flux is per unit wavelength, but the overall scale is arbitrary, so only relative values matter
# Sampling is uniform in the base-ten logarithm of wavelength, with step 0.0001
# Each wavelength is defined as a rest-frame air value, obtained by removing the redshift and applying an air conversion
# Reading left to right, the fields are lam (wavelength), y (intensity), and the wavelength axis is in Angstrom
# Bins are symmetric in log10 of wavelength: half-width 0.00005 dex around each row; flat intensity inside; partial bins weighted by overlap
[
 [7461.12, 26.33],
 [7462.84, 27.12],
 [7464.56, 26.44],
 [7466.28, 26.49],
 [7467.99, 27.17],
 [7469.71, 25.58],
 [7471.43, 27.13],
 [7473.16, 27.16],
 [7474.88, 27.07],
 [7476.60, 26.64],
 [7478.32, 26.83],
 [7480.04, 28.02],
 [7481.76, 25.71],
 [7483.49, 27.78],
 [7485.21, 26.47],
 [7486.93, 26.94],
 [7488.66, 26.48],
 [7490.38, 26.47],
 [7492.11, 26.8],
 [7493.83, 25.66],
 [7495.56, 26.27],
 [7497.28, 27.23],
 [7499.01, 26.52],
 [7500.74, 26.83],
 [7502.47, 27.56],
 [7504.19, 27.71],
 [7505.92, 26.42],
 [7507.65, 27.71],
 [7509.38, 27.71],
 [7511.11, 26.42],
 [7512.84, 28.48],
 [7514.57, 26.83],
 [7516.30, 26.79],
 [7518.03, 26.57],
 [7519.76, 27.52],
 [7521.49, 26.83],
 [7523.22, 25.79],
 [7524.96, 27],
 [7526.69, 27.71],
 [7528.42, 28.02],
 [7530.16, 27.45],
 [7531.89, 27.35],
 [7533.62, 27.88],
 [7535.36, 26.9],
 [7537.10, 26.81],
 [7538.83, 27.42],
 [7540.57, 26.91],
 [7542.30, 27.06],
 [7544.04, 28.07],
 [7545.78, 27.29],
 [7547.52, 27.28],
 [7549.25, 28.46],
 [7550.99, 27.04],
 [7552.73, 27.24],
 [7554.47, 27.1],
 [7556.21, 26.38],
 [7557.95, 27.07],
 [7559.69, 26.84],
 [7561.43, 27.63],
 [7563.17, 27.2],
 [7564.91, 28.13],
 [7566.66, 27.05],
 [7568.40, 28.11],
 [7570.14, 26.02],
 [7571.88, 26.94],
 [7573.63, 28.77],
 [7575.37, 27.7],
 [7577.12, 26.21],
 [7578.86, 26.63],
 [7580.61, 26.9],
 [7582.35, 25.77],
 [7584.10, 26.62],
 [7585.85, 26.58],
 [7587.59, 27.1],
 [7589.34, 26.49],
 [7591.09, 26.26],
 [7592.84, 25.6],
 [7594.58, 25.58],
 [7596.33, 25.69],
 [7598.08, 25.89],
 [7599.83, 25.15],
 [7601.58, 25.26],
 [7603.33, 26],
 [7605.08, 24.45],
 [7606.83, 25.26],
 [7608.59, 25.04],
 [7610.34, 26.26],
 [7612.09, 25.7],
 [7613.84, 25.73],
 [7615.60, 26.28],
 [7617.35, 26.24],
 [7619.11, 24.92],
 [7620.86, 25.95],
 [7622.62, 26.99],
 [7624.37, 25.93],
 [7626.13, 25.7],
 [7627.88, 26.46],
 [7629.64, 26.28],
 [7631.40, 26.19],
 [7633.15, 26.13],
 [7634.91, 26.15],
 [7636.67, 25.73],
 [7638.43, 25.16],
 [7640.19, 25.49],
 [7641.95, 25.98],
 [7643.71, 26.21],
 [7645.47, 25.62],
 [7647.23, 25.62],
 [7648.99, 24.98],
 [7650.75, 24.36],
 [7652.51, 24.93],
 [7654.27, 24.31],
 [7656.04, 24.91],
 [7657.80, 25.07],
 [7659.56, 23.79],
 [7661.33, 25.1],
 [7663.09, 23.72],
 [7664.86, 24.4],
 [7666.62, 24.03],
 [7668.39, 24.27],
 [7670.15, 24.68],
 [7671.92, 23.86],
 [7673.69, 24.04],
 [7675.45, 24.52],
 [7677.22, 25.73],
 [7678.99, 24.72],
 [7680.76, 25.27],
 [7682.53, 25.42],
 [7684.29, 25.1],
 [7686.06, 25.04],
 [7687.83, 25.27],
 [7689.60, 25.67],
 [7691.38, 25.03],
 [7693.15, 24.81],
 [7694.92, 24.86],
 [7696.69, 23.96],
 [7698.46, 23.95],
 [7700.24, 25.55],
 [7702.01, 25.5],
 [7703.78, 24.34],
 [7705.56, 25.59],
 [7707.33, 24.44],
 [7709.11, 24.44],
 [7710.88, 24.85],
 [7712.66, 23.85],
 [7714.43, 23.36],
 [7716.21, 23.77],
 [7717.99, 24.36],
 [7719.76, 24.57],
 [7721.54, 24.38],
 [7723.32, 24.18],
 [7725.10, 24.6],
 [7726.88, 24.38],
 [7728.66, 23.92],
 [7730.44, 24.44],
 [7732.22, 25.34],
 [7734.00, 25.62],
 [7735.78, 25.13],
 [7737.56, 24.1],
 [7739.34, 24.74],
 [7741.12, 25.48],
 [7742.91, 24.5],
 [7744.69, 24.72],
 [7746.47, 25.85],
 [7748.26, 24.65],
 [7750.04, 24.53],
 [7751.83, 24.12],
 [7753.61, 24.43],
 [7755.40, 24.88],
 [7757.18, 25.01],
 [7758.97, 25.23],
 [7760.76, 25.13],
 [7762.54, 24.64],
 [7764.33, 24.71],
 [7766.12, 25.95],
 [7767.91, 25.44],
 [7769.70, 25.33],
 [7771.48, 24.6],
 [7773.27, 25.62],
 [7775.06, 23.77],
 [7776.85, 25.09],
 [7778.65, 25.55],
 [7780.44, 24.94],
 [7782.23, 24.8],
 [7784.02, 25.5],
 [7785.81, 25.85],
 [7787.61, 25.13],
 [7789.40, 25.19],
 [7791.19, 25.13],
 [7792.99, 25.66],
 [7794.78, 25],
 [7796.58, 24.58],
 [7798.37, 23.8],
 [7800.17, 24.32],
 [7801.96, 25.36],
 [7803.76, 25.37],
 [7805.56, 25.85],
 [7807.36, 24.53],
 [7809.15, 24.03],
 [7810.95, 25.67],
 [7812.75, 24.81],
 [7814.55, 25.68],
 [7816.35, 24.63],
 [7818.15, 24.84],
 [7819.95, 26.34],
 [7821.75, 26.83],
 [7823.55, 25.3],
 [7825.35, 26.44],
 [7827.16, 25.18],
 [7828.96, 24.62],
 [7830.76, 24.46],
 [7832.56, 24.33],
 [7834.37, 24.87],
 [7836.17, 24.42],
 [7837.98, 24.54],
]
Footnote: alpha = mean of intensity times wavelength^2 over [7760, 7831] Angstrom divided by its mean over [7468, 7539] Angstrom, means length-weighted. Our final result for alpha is 1.01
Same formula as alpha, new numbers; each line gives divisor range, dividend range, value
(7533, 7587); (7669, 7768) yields 0.95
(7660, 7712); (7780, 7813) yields 1.04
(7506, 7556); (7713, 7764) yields 0.95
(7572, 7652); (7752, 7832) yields 1.01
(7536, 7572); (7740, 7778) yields 0.97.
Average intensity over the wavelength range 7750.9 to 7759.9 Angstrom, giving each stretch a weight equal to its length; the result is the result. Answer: 24.7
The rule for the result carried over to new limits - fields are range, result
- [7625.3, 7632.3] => 26.2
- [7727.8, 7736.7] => 24.9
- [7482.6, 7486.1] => 27.1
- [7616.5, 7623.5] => 26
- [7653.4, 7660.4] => 24.5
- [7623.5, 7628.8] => 26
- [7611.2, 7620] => 25.8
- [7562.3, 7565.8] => 27.6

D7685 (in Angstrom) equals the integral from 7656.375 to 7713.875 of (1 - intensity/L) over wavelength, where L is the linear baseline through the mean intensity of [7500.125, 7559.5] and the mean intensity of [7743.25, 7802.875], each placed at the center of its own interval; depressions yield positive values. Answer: 2.4 Angstrom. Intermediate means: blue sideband 27.2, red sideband 25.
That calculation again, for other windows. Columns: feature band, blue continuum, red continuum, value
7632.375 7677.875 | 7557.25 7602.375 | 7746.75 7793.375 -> 1.88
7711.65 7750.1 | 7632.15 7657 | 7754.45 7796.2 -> 0.99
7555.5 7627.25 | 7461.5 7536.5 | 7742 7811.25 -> -0.10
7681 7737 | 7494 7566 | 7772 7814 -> 2.20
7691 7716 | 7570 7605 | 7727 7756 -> 0.57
